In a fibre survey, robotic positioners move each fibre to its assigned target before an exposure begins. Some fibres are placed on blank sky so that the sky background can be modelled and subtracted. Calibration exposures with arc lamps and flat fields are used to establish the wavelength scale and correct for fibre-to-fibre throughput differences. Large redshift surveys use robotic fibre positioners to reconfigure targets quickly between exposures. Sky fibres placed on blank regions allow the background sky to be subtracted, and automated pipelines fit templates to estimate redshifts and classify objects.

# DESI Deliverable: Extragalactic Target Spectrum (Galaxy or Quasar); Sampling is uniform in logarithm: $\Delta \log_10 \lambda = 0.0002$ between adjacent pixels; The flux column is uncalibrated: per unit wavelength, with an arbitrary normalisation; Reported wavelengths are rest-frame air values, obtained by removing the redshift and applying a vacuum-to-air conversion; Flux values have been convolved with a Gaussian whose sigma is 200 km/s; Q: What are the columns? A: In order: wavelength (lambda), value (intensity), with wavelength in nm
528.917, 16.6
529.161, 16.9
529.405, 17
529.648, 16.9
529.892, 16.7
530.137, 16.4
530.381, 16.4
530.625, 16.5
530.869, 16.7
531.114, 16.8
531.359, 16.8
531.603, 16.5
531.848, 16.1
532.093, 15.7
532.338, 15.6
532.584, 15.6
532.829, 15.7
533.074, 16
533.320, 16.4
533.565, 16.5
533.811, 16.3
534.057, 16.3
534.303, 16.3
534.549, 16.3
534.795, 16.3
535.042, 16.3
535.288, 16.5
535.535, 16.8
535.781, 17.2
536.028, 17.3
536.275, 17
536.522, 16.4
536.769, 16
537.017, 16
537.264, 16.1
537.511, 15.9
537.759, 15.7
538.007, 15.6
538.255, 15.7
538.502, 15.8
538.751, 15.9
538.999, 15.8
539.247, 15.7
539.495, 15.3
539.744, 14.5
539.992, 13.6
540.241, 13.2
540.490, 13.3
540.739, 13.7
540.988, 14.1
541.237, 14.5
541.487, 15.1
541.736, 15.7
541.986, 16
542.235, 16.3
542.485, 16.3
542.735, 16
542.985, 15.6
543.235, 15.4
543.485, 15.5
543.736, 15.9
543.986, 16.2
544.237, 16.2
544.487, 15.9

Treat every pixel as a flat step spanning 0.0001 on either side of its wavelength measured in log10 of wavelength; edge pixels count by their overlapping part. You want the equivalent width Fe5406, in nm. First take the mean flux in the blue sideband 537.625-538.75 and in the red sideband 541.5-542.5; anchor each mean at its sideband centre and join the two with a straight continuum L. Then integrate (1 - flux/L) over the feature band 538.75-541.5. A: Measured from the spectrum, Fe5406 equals 0.24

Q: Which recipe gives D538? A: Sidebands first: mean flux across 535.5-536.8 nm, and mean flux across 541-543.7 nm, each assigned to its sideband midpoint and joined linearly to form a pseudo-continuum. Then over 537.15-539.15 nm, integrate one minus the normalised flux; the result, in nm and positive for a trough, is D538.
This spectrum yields 0.08 nm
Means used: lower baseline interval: 16.8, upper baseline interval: 15.6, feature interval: 15.8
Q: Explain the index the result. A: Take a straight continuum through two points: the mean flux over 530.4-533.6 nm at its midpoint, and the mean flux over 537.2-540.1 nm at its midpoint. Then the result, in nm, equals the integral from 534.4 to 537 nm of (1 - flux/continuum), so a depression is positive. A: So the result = -0.13 nm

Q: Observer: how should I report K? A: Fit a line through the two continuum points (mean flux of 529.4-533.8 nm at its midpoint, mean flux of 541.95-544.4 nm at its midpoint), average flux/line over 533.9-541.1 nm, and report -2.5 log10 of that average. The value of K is 0.03 mag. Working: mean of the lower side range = 16.3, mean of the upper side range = 15.9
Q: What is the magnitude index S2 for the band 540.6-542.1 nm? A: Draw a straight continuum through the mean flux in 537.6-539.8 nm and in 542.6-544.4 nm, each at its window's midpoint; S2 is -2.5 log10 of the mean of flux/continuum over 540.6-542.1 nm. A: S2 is 0.06 mag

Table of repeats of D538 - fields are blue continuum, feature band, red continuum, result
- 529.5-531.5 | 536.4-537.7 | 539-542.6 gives -0.05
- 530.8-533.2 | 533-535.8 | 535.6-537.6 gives -0.01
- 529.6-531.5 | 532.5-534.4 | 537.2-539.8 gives 0.02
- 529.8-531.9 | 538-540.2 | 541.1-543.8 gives 0.09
